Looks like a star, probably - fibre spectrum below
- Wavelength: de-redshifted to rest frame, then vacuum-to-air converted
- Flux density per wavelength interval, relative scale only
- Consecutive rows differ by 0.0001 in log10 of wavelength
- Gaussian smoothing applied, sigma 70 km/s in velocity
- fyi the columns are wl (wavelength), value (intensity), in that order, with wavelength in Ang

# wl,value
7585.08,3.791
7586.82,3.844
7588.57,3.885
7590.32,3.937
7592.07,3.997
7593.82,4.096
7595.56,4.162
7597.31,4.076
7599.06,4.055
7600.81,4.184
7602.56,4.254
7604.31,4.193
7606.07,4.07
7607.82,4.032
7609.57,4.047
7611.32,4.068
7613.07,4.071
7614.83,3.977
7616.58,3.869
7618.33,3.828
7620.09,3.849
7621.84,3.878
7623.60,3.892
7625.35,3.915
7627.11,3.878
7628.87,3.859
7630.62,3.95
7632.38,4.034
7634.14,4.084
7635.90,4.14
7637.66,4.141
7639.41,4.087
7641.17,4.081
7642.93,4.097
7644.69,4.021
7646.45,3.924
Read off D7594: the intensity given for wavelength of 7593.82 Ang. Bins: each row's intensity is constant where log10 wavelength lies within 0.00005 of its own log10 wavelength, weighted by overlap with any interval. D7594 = 4.096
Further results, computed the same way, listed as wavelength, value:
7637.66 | 4.141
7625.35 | 3.915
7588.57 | 3.885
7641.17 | 4.081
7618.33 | 3.828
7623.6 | 3.892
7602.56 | 4.254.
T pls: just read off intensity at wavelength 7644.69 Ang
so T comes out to 4.021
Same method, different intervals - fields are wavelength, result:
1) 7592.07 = 3.997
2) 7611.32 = 4.068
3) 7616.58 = 3.869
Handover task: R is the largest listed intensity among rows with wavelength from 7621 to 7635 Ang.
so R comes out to 4.084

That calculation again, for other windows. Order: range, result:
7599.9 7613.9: 4.254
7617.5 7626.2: 3.915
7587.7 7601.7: 4.184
